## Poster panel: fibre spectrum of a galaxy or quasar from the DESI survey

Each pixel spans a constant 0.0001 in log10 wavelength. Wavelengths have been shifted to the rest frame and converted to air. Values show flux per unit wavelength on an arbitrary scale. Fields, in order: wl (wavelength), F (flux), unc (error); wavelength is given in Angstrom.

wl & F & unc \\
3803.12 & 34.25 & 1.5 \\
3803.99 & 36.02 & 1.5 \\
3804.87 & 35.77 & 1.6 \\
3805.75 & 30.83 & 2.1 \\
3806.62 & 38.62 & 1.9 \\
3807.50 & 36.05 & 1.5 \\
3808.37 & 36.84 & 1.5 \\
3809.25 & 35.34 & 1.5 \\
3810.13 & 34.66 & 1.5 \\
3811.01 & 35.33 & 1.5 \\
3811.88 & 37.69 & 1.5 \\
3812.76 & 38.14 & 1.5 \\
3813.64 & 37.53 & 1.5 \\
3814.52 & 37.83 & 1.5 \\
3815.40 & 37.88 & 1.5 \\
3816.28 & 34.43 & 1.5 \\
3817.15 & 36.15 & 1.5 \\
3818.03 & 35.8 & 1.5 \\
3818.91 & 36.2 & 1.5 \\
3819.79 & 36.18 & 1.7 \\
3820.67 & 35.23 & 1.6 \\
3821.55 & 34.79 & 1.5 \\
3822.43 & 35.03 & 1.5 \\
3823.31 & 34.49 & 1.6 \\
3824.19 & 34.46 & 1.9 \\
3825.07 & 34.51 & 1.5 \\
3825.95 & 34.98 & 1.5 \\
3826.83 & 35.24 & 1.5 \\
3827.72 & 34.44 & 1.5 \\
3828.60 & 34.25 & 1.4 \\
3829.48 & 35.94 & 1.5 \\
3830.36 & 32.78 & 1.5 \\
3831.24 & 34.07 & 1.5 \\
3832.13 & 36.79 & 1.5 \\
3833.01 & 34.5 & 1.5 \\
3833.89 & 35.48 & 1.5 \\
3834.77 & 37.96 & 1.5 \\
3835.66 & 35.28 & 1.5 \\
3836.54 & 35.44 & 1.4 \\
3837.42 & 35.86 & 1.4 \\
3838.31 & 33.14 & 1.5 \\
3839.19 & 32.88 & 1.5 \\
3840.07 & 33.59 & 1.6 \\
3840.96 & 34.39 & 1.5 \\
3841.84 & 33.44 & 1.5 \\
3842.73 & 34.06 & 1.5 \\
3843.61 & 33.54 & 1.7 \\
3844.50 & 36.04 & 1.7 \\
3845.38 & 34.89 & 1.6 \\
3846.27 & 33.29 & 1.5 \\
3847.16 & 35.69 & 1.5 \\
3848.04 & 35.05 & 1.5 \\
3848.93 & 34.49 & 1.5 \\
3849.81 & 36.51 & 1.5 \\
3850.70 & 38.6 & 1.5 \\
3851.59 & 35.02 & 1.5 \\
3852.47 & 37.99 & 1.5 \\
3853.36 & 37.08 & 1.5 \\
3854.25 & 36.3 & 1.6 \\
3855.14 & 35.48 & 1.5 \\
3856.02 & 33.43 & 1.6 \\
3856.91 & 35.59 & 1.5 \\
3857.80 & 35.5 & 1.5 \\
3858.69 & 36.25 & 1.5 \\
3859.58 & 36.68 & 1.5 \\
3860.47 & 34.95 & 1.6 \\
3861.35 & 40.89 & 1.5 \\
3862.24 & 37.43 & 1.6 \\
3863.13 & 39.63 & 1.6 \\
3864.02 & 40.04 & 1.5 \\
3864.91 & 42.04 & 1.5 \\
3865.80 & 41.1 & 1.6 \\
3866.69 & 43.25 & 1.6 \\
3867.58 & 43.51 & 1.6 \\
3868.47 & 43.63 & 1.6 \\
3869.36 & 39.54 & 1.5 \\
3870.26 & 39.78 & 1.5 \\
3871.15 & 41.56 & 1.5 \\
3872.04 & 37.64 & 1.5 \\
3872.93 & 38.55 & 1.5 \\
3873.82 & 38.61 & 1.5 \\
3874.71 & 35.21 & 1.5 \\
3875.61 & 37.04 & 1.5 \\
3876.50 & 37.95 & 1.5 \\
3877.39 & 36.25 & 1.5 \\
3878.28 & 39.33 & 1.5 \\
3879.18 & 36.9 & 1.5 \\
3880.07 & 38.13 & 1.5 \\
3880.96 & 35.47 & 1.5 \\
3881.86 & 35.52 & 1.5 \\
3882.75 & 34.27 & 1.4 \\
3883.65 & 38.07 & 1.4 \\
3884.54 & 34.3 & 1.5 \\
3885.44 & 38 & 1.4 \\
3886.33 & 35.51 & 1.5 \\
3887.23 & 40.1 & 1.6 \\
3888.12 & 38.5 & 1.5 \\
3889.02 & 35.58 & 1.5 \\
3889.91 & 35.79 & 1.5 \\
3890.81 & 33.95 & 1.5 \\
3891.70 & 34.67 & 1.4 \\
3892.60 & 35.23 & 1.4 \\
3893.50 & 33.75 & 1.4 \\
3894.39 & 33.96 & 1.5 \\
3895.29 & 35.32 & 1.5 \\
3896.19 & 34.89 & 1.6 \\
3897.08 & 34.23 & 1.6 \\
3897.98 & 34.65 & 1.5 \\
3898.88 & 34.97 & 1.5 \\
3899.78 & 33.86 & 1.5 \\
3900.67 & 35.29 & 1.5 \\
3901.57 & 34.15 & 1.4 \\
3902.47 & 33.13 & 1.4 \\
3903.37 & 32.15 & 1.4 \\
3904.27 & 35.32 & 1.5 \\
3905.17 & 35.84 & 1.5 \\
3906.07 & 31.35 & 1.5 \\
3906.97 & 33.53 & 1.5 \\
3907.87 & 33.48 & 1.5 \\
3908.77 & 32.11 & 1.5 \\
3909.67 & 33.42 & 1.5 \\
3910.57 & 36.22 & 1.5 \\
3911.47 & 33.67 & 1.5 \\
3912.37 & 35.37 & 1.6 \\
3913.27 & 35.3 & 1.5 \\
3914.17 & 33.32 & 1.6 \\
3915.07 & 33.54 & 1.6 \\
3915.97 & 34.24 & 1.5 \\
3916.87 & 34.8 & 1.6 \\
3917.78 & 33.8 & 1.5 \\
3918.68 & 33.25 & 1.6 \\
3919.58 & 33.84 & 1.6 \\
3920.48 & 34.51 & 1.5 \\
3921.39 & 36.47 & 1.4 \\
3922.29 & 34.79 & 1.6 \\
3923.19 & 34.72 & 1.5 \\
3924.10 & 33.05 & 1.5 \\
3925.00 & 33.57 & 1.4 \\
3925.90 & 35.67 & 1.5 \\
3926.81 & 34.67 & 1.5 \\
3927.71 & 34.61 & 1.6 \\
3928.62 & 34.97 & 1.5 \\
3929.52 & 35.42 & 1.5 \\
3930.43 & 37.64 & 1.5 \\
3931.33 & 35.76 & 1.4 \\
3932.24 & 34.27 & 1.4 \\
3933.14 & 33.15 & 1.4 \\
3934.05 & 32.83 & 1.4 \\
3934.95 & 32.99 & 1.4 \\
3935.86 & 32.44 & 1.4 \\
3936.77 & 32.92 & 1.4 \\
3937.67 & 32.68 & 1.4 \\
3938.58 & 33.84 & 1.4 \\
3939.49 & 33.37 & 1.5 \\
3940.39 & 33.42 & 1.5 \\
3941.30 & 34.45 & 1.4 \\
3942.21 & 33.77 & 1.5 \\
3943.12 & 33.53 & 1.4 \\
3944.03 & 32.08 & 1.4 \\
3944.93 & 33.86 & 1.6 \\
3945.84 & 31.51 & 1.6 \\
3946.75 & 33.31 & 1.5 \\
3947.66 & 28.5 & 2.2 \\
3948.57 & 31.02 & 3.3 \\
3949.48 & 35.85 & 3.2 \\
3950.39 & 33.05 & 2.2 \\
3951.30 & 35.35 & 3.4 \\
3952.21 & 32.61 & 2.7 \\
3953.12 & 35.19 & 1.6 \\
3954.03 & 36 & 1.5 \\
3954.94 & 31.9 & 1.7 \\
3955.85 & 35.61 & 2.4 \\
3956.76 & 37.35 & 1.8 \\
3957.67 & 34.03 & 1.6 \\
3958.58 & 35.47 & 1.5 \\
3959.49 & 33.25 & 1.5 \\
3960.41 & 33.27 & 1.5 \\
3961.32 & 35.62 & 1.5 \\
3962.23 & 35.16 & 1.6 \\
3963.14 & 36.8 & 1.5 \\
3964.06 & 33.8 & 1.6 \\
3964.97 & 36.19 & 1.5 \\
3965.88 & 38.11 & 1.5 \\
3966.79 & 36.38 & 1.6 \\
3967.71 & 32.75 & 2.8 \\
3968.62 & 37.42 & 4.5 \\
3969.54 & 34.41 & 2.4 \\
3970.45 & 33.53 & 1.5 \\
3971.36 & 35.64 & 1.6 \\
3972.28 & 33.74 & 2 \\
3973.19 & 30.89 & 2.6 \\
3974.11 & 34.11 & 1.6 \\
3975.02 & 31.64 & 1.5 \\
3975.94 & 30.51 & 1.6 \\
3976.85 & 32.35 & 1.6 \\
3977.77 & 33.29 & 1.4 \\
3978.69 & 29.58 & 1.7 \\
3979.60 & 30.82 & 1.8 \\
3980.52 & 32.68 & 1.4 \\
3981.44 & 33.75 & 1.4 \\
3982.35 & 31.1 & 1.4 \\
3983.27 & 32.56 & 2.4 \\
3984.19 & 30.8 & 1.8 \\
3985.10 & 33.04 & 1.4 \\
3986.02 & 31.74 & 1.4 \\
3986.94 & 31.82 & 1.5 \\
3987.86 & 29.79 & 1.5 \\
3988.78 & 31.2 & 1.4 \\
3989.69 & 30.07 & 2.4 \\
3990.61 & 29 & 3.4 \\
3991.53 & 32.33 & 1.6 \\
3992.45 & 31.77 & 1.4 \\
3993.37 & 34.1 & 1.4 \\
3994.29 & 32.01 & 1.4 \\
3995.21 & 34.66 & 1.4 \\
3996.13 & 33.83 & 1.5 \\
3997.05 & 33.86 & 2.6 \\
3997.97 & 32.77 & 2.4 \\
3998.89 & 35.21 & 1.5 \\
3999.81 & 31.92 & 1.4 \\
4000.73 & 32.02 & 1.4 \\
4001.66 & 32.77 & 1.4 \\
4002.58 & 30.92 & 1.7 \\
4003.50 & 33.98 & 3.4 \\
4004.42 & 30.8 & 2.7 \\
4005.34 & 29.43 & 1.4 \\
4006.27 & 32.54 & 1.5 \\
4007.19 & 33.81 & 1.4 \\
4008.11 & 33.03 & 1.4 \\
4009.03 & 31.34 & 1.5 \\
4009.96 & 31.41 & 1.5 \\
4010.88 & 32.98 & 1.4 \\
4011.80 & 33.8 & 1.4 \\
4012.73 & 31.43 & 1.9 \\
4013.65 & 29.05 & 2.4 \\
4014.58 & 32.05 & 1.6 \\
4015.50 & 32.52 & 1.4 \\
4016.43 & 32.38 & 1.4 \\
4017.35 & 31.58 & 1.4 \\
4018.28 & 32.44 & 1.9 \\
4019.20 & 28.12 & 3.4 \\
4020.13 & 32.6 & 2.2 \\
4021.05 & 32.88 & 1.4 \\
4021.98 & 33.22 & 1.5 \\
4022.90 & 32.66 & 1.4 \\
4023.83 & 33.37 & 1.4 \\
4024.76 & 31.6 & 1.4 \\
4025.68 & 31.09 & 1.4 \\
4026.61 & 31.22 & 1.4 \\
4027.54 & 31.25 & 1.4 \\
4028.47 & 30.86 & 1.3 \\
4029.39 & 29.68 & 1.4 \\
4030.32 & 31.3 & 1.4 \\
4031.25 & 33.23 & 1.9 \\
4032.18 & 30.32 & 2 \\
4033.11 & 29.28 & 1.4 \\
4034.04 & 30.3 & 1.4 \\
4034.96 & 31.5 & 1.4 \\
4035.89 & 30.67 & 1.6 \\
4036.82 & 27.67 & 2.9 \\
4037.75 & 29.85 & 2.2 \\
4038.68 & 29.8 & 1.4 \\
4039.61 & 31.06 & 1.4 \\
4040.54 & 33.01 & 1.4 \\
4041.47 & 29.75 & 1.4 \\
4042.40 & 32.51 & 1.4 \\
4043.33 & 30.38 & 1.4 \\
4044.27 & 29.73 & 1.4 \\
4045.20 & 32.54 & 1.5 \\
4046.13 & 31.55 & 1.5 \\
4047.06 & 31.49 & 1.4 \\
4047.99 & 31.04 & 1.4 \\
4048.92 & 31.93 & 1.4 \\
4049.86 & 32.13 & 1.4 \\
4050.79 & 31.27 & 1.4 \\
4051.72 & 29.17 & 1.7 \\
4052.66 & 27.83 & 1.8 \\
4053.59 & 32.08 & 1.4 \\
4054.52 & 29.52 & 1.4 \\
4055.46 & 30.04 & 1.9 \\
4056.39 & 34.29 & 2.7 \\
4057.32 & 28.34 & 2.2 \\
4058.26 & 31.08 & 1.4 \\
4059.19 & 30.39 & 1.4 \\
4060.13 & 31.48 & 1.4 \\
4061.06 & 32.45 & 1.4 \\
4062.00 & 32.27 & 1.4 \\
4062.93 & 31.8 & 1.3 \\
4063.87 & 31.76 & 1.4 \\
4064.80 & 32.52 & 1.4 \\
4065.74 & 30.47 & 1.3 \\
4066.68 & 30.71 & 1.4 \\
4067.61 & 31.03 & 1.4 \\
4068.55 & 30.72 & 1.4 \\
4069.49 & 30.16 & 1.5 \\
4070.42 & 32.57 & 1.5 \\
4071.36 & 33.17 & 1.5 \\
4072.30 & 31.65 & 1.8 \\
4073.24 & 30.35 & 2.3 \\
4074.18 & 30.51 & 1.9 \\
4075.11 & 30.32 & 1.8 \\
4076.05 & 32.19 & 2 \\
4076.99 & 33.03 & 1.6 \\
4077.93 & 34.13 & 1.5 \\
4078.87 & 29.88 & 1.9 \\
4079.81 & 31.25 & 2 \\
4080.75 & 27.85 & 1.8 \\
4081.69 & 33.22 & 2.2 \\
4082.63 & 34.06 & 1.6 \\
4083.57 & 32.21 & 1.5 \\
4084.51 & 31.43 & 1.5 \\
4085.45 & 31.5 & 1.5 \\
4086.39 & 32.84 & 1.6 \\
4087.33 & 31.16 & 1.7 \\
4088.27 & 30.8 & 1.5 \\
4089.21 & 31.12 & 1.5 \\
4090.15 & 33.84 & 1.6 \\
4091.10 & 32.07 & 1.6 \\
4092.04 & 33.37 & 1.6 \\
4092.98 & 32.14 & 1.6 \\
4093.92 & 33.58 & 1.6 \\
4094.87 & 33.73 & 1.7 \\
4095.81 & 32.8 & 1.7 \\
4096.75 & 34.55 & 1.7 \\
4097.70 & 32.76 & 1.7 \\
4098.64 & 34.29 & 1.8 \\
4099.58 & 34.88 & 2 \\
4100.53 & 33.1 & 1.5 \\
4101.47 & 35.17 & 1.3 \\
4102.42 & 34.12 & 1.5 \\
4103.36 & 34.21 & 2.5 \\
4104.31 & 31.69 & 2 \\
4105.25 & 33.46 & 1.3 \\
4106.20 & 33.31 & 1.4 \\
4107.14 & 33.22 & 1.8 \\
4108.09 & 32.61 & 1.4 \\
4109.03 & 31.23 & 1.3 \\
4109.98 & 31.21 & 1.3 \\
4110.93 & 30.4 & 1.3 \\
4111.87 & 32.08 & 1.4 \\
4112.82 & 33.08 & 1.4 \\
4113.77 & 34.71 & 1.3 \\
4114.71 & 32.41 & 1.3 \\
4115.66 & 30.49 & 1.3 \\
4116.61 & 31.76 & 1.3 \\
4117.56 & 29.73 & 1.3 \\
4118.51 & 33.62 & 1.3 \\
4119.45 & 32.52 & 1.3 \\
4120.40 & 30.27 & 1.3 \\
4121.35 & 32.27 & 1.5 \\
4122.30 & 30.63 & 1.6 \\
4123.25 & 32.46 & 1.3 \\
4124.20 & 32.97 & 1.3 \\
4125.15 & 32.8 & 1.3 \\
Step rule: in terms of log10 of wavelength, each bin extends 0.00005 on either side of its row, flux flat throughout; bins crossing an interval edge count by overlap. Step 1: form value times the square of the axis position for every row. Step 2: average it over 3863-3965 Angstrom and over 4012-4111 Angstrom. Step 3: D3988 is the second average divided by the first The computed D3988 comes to 0.97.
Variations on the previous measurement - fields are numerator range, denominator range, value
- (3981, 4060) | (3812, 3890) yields 0.94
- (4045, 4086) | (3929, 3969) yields 0.97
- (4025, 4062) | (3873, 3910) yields 0.94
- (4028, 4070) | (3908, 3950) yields 0.97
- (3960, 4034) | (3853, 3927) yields 0.95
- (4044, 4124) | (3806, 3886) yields 0.99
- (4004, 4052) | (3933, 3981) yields 0.97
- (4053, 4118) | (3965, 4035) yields 1.04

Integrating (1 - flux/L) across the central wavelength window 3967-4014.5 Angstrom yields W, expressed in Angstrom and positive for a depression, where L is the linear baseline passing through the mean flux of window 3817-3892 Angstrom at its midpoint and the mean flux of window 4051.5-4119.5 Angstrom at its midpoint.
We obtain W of 2.05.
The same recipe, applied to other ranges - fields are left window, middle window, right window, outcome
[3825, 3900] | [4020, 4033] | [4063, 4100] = 0.6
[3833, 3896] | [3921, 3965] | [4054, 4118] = 1.2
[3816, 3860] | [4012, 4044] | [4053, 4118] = 1.5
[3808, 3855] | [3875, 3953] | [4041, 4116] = -0.6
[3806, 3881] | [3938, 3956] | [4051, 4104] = 0.6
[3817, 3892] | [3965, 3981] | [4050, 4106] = 0.3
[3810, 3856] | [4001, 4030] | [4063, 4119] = 1.2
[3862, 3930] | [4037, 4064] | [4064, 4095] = 1.2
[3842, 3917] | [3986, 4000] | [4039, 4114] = 0.6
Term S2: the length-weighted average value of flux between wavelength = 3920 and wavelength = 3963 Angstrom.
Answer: 34.1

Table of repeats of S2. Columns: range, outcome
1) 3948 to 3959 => 34.4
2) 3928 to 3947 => 33.7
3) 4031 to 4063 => 30.9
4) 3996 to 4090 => 31.5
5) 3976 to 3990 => 31.6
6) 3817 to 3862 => 35.3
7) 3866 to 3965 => 35.1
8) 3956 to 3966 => 35.3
